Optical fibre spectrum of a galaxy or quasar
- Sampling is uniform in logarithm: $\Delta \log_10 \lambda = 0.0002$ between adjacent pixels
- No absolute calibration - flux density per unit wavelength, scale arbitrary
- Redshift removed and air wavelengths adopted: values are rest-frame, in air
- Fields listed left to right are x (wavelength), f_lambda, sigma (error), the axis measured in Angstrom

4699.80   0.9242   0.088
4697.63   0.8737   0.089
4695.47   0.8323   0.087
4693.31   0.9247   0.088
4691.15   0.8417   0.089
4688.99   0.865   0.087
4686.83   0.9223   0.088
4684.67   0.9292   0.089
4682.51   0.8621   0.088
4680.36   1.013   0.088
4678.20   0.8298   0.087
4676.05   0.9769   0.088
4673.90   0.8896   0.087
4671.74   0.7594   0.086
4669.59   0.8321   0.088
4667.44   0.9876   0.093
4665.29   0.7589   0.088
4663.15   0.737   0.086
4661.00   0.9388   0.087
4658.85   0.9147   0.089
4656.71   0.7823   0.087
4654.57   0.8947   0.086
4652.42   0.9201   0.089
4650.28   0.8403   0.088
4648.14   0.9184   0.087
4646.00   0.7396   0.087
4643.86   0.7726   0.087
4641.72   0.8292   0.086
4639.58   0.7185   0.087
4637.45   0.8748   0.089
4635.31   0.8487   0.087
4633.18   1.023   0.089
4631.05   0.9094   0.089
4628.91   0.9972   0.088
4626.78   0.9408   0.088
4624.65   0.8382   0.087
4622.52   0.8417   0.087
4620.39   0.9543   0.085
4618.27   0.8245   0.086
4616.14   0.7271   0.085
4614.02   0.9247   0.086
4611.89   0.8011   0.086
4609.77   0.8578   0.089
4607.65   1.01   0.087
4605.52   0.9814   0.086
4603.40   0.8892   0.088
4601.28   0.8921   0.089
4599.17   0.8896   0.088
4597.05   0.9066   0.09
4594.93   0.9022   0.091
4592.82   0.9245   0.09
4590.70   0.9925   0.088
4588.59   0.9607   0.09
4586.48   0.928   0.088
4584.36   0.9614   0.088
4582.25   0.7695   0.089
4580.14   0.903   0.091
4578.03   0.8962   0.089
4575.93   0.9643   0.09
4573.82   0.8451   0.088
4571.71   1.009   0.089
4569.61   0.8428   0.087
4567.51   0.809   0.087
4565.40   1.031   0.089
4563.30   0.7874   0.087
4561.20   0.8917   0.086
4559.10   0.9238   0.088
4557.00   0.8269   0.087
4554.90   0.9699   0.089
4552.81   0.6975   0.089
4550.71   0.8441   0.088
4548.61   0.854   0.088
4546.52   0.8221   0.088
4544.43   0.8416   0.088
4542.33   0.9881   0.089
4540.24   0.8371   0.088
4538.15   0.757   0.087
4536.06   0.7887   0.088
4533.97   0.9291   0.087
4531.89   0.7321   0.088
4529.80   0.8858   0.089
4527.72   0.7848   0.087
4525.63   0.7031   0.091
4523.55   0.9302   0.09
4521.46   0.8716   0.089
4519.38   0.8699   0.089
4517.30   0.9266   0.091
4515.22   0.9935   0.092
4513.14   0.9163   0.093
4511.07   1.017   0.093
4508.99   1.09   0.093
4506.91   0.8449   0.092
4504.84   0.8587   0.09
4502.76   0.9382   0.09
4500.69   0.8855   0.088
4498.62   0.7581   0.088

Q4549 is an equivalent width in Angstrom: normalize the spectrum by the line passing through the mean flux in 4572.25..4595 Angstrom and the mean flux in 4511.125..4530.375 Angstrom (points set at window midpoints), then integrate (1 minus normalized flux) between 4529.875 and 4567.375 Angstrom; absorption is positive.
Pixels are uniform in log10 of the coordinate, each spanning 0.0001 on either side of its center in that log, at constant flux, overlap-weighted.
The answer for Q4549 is 1.8 Angstrom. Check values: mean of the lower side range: 0.883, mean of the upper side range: 0.916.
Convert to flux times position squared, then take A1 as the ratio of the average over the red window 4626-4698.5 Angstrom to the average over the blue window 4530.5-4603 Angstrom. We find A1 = 1.0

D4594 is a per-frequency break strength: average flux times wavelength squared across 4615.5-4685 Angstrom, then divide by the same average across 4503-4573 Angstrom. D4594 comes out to 1.04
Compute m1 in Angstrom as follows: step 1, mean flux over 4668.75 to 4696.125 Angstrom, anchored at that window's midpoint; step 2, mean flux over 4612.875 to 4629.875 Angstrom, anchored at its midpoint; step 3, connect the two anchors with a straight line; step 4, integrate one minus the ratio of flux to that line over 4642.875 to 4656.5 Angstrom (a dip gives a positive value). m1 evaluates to 0.6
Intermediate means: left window 0.88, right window 0.884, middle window 0.844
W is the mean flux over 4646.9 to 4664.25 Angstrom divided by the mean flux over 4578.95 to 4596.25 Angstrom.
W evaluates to 0.95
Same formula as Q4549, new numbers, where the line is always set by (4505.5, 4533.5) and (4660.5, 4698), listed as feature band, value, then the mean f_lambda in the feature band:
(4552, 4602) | -0.7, 0.898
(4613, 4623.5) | 0.3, 0.855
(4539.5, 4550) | 0.2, 0.868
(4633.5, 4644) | 0.6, 0.827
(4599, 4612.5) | -0.4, 0.908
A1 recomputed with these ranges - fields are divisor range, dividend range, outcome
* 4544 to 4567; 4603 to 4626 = 1.04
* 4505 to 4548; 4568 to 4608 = 1.08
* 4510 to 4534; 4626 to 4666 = 1.04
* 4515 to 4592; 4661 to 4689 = 1.06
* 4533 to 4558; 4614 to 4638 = 1.09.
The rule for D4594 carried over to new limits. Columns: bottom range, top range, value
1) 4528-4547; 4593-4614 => 1.11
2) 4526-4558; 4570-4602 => 1.12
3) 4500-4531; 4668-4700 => 1.06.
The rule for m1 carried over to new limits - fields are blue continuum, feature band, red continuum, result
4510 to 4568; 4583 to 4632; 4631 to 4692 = -2.3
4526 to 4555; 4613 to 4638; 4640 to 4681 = -1.3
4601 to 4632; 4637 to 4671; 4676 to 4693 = 2.2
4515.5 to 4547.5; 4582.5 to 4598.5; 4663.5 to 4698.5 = -1.3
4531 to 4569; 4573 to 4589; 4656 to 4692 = -0.8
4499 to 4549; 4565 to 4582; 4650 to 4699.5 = -0.5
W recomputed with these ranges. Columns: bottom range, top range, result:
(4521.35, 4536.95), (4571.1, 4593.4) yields 1.12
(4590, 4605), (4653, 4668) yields 0.94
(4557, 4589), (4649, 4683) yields 0.97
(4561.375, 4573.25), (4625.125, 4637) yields 1.05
